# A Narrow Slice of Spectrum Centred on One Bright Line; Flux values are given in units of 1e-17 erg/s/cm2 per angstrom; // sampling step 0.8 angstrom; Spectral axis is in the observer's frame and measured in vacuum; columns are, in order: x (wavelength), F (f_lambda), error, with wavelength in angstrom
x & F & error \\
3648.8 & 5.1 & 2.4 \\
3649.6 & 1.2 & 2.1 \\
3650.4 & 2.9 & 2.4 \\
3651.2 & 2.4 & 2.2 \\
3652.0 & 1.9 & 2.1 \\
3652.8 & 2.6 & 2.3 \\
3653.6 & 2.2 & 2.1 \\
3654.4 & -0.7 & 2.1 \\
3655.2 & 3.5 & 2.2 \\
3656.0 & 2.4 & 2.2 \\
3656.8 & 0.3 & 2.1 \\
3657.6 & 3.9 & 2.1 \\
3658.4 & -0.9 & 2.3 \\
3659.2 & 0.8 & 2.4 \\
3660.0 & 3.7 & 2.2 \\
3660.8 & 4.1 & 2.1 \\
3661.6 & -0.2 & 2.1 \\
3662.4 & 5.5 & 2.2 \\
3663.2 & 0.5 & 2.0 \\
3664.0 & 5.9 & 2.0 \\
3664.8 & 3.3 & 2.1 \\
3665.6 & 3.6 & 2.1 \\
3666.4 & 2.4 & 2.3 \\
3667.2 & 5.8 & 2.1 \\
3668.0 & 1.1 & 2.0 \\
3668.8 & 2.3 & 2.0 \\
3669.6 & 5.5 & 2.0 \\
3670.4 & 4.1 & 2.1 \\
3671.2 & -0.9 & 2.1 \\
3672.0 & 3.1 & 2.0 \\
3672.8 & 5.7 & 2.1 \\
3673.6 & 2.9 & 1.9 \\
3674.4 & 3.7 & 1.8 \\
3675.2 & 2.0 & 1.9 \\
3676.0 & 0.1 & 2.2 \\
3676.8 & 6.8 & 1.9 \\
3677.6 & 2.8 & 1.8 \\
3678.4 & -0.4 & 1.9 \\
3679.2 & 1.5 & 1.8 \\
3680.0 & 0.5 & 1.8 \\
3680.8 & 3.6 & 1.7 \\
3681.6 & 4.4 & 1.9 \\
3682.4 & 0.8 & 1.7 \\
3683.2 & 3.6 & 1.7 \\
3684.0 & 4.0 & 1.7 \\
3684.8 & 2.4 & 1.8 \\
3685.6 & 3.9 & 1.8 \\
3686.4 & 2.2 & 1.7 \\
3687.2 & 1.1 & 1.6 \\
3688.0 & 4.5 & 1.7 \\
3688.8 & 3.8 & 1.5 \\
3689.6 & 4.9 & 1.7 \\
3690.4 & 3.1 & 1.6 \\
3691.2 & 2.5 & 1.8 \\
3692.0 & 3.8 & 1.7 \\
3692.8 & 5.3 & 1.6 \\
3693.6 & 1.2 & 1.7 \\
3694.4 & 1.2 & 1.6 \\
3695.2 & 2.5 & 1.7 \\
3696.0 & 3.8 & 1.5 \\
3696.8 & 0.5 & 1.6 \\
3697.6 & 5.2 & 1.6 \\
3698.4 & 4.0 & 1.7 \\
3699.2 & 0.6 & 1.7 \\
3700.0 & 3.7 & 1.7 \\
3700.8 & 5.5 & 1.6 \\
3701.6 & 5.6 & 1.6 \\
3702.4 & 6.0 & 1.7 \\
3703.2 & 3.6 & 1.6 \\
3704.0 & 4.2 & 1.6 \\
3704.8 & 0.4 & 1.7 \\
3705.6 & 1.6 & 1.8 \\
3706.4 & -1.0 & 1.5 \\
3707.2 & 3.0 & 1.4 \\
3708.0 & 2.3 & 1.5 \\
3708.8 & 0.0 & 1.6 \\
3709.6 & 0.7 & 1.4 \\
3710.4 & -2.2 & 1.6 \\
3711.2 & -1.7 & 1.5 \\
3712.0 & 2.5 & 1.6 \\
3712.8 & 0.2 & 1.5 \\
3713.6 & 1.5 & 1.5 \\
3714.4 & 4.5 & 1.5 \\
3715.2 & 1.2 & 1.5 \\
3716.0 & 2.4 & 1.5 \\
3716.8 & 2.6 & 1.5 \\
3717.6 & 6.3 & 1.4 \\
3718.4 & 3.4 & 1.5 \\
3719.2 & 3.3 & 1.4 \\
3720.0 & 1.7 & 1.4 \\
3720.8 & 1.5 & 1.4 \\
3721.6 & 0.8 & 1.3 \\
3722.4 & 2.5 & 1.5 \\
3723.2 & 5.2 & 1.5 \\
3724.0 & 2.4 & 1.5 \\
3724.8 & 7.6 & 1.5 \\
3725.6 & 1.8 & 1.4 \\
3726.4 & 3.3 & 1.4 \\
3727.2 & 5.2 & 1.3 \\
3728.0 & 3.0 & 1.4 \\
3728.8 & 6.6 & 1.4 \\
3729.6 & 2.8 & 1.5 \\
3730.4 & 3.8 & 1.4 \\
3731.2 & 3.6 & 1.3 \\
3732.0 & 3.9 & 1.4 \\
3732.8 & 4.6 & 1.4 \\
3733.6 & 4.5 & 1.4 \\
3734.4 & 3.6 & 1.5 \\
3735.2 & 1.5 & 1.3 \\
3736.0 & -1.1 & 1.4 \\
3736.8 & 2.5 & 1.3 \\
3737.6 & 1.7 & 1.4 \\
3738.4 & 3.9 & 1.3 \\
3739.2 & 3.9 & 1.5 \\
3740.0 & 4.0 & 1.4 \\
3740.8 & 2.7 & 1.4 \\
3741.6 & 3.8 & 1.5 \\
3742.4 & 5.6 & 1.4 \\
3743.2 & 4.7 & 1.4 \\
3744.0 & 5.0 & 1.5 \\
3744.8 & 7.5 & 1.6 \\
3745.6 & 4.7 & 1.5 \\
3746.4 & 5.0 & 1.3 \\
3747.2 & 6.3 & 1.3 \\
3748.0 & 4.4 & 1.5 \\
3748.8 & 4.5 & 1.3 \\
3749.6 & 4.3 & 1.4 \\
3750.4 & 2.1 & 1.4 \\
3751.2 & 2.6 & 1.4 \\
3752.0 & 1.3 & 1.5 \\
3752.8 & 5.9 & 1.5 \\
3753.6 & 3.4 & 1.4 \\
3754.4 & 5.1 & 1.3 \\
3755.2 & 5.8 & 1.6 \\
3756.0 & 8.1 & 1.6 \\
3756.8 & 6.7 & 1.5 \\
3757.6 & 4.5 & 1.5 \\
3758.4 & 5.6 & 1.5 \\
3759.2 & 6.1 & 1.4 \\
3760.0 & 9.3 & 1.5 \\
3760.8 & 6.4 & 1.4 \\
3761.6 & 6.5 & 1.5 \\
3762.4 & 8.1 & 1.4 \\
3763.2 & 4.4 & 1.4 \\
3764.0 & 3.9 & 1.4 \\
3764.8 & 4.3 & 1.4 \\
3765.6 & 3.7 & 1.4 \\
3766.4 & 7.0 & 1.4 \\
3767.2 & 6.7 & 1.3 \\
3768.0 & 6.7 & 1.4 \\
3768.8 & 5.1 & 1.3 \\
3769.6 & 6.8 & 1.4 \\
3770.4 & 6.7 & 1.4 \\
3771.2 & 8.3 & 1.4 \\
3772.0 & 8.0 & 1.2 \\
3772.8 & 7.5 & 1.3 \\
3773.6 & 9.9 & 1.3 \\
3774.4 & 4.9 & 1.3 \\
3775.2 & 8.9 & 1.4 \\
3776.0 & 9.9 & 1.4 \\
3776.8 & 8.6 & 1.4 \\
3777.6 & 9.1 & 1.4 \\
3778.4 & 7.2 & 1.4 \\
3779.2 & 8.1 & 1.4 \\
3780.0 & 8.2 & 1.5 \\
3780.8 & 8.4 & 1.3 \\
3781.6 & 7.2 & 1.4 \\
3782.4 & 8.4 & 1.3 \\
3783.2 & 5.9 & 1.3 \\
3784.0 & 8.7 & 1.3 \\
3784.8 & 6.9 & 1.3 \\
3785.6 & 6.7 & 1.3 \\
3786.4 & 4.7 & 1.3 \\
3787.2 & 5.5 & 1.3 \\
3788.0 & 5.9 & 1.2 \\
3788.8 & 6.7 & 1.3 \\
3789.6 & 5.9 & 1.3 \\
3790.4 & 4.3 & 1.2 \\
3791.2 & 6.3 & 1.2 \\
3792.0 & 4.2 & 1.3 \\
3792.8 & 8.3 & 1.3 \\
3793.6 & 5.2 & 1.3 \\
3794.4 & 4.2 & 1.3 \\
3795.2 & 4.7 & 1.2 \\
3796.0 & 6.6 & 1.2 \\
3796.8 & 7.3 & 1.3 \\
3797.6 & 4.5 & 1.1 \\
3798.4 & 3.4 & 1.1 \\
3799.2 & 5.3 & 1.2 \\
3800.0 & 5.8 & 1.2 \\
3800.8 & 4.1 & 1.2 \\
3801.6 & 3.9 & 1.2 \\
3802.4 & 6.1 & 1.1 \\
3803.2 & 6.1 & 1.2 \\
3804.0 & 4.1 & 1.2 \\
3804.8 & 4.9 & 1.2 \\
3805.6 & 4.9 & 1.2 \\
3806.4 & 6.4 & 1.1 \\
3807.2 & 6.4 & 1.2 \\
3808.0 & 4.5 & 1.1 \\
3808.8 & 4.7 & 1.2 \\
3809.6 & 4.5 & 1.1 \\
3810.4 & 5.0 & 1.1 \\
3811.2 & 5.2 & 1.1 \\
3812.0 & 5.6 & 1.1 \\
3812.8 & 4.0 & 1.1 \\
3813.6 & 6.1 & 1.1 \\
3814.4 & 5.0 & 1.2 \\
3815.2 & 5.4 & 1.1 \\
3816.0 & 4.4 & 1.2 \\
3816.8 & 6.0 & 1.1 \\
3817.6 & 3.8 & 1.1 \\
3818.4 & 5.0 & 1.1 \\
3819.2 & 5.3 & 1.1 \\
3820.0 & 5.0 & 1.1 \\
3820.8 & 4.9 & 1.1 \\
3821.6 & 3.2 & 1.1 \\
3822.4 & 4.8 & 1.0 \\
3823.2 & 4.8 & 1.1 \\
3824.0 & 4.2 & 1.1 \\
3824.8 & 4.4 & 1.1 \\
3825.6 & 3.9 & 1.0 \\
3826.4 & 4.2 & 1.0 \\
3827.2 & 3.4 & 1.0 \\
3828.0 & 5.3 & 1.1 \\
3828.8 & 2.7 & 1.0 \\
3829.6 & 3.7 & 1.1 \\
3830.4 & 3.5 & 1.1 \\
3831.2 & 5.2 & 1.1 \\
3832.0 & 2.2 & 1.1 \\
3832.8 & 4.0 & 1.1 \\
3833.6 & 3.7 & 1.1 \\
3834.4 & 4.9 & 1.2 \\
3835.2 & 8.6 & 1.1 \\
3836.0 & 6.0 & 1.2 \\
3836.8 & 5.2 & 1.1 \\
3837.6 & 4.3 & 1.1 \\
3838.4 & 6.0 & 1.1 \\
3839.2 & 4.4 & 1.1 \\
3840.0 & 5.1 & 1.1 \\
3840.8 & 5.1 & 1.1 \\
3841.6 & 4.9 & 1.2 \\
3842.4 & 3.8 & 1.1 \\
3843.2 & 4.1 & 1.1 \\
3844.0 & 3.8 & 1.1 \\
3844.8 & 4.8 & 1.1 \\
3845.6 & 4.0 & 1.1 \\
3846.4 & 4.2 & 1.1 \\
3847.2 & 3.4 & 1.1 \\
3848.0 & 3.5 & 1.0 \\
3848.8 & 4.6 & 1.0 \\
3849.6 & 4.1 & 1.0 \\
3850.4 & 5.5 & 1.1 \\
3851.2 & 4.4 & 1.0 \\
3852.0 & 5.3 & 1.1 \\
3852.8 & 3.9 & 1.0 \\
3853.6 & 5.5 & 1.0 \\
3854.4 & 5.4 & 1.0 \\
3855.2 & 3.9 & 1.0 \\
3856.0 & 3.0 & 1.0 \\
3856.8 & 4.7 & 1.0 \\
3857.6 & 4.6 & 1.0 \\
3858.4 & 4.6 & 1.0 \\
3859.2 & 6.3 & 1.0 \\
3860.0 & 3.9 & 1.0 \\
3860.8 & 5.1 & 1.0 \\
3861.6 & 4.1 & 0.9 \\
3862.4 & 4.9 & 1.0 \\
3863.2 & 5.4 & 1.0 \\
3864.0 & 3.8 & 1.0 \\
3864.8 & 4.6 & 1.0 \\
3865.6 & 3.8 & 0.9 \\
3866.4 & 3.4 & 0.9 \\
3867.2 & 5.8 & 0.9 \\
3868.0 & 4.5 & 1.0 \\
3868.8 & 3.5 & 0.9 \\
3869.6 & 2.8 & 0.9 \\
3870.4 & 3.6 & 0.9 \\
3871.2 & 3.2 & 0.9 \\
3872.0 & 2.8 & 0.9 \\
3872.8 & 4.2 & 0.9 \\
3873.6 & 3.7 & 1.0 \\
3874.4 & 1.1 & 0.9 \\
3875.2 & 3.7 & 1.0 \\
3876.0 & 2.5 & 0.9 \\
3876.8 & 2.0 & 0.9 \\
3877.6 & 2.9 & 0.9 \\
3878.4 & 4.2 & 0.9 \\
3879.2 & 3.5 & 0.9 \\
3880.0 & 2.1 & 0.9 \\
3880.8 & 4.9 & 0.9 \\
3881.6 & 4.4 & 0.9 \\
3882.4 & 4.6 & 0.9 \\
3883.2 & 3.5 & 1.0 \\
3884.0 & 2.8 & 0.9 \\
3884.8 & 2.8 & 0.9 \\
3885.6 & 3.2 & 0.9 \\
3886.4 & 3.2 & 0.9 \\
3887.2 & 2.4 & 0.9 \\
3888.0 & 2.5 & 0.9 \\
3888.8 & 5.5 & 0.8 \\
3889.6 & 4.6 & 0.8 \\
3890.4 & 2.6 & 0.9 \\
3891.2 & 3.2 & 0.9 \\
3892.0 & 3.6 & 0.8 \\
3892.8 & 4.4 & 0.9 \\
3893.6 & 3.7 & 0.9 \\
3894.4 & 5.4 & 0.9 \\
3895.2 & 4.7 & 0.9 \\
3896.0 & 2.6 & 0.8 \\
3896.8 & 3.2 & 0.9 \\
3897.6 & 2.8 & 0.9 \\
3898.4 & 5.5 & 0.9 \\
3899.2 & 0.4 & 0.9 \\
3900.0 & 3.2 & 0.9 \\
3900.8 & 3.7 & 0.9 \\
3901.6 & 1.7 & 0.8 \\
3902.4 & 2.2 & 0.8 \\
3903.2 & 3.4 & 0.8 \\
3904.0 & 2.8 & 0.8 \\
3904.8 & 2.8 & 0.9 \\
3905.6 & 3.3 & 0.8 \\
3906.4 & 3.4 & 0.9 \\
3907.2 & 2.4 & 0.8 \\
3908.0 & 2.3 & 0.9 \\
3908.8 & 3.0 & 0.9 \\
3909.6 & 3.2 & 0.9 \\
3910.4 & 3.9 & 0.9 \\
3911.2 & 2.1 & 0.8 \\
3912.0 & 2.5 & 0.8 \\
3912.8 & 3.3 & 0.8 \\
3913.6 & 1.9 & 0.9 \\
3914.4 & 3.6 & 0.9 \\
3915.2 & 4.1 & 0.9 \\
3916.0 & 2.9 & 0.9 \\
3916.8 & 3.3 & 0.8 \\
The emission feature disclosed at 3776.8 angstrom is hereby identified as Lyman alpha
